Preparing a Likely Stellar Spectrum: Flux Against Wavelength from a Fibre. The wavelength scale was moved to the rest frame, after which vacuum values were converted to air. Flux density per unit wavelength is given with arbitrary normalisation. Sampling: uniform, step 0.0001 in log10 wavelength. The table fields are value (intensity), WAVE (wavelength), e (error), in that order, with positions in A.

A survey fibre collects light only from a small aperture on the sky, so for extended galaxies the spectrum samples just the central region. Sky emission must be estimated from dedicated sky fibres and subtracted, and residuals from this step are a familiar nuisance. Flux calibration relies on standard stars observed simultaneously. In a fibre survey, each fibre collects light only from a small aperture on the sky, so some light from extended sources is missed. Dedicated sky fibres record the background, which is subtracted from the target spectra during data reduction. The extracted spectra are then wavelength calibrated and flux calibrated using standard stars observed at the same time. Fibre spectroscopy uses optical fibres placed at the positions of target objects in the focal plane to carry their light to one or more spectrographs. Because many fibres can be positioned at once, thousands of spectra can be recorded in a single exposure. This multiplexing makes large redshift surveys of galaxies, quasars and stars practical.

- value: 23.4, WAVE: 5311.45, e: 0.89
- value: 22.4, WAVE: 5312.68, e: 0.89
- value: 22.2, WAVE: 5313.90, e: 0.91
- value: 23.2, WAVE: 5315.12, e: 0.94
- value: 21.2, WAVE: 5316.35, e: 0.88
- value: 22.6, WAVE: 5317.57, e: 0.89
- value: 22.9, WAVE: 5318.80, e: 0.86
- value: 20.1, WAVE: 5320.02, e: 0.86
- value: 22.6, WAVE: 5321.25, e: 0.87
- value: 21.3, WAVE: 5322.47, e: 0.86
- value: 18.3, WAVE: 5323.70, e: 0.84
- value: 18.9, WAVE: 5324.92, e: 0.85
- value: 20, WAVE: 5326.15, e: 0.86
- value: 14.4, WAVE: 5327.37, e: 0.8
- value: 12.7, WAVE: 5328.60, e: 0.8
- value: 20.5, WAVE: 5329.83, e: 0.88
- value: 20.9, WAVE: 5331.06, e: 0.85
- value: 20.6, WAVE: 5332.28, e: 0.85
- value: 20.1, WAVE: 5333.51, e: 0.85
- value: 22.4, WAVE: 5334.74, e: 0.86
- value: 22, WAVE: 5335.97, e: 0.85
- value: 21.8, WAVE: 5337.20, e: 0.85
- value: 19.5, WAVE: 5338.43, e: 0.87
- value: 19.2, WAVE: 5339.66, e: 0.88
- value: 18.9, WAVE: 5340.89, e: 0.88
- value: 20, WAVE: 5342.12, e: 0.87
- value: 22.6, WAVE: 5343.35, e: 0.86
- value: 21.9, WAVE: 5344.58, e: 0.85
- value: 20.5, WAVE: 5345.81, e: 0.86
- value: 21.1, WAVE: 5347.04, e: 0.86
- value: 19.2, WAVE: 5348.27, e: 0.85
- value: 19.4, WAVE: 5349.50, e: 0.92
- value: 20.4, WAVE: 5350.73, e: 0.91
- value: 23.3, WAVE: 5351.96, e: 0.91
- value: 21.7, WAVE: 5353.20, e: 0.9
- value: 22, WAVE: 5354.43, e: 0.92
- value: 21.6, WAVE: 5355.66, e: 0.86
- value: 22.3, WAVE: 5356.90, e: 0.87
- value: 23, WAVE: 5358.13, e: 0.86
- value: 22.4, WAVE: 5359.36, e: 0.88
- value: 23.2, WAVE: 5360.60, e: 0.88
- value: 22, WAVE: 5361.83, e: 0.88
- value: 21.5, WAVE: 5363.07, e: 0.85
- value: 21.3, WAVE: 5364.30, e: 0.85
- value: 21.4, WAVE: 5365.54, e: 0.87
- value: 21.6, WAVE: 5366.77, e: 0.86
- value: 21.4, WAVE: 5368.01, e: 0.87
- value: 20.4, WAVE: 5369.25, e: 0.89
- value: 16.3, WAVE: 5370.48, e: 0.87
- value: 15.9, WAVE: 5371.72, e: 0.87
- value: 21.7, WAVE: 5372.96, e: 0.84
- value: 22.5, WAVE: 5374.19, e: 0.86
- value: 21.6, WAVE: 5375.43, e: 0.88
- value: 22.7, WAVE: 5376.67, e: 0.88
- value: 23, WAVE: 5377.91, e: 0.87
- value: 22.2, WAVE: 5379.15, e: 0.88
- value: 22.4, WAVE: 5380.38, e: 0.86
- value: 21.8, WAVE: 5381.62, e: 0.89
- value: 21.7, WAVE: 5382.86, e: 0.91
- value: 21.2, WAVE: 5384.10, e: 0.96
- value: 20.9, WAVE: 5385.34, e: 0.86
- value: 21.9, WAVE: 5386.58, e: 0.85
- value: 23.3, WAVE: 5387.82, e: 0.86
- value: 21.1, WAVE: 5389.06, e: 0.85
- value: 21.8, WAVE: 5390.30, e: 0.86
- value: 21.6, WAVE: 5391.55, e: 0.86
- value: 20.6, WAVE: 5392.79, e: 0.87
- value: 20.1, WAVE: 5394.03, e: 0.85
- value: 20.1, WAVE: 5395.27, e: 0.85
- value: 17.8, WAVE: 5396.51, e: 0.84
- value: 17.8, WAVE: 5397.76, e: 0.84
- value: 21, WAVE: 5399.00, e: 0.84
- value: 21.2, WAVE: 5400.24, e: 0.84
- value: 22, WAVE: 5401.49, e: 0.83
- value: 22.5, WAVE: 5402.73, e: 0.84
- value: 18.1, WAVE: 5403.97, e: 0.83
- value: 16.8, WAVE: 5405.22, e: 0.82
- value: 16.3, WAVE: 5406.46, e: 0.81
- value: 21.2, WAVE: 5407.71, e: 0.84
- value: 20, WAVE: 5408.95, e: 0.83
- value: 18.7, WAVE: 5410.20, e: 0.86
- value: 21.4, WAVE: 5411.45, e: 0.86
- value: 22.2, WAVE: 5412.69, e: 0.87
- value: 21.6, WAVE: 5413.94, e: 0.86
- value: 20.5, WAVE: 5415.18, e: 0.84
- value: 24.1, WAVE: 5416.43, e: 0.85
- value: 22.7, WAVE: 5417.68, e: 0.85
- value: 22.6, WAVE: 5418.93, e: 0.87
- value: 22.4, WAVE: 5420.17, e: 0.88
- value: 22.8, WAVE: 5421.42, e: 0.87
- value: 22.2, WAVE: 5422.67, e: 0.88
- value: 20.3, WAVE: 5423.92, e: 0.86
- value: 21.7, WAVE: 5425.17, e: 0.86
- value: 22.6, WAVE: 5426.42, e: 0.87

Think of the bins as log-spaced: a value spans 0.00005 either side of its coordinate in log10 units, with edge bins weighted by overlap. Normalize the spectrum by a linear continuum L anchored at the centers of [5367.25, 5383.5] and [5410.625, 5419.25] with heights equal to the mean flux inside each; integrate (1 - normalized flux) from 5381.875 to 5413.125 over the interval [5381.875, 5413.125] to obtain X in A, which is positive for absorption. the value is 1.66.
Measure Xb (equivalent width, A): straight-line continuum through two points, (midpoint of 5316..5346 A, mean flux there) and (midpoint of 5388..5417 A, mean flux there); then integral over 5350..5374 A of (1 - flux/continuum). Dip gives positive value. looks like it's -1.1 A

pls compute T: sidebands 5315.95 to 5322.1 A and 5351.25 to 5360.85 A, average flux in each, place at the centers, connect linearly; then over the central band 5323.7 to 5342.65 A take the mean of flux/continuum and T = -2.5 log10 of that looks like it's 0.140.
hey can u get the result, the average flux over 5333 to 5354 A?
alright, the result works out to 20.8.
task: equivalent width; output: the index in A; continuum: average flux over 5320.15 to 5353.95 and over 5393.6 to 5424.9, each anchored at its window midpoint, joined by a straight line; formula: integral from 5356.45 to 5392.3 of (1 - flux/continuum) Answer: -1.91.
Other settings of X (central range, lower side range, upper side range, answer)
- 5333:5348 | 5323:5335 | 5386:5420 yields -1.3 A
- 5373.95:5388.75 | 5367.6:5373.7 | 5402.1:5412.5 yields -2.2 A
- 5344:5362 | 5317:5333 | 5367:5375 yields -1.7 A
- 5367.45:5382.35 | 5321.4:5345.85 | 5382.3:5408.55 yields -0.6 A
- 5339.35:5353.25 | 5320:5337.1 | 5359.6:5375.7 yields -0.3 A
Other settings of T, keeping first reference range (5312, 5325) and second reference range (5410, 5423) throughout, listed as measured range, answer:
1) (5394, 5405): 0.10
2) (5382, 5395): 0.03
